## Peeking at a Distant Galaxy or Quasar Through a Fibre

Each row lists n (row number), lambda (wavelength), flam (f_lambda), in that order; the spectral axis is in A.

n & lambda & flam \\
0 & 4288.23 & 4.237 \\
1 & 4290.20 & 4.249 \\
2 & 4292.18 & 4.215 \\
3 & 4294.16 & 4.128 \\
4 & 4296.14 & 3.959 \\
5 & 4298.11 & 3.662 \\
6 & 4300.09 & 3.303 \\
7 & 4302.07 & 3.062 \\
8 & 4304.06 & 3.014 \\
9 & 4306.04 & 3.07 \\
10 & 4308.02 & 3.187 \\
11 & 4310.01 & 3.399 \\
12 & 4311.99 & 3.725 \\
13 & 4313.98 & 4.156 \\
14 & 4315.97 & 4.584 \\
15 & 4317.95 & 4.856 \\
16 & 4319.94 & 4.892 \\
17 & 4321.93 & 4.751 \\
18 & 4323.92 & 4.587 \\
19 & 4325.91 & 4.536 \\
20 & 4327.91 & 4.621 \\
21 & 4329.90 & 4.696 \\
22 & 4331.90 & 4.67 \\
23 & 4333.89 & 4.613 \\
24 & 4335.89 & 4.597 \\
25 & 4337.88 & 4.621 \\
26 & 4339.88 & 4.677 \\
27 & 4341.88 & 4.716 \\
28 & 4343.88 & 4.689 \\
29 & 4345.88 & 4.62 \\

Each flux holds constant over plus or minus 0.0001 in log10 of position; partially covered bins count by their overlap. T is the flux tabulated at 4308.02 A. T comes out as 3.187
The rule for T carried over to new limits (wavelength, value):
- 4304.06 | 3.014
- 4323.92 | 4.587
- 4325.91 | 4.536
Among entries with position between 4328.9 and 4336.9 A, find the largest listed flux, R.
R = 4.696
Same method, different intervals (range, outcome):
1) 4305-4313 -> 3.725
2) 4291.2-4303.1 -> 4.215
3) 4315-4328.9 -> 4.892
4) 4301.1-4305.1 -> 3.062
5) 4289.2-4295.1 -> 4.249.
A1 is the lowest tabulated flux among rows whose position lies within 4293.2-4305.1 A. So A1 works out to 3.014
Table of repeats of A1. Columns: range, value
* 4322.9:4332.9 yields 4.536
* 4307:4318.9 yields 3.187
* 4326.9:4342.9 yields 4.597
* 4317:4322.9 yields 4.751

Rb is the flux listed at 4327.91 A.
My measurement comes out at 4.621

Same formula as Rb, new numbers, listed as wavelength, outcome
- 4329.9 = 4.696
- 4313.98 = 4.156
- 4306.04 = 3.07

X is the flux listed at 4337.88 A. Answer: 4.621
